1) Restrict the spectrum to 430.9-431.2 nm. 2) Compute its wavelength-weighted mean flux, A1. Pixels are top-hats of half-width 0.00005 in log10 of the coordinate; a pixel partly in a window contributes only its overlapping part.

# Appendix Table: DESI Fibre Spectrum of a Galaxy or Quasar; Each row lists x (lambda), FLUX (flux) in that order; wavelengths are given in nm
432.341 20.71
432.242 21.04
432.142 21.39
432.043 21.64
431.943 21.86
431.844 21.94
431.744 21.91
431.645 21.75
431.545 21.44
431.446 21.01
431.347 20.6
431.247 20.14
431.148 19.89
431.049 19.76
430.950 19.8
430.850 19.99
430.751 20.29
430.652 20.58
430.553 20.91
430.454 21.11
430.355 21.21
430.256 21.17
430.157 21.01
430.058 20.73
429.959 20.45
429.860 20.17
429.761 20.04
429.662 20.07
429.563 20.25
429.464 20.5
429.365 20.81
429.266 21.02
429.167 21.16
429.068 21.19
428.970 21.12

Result 19.8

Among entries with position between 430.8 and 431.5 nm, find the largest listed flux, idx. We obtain 21.01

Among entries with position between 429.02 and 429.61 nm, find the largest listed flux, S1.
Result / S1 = 21.19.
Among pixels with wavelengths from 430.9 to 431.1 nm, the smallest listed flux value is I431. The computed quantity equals 19.76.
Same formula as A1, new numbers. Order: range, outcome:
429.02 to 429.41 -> 21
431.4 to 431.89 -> 21.6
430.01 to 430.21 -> 20.9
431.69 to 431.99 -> 21.9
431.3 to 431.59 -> 21.1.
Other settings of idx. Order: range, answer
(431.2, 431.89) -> 21.94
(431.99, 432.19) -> 21.64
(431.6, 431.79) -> 21.91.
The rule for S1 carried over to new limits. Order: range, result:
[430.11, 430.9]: 21.21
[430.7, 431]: 20.29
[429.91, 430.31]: 21.17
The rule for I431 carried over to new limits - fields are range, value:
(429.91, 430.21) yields 20.45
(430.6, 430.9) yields 19.99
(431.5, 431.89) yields 21.44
